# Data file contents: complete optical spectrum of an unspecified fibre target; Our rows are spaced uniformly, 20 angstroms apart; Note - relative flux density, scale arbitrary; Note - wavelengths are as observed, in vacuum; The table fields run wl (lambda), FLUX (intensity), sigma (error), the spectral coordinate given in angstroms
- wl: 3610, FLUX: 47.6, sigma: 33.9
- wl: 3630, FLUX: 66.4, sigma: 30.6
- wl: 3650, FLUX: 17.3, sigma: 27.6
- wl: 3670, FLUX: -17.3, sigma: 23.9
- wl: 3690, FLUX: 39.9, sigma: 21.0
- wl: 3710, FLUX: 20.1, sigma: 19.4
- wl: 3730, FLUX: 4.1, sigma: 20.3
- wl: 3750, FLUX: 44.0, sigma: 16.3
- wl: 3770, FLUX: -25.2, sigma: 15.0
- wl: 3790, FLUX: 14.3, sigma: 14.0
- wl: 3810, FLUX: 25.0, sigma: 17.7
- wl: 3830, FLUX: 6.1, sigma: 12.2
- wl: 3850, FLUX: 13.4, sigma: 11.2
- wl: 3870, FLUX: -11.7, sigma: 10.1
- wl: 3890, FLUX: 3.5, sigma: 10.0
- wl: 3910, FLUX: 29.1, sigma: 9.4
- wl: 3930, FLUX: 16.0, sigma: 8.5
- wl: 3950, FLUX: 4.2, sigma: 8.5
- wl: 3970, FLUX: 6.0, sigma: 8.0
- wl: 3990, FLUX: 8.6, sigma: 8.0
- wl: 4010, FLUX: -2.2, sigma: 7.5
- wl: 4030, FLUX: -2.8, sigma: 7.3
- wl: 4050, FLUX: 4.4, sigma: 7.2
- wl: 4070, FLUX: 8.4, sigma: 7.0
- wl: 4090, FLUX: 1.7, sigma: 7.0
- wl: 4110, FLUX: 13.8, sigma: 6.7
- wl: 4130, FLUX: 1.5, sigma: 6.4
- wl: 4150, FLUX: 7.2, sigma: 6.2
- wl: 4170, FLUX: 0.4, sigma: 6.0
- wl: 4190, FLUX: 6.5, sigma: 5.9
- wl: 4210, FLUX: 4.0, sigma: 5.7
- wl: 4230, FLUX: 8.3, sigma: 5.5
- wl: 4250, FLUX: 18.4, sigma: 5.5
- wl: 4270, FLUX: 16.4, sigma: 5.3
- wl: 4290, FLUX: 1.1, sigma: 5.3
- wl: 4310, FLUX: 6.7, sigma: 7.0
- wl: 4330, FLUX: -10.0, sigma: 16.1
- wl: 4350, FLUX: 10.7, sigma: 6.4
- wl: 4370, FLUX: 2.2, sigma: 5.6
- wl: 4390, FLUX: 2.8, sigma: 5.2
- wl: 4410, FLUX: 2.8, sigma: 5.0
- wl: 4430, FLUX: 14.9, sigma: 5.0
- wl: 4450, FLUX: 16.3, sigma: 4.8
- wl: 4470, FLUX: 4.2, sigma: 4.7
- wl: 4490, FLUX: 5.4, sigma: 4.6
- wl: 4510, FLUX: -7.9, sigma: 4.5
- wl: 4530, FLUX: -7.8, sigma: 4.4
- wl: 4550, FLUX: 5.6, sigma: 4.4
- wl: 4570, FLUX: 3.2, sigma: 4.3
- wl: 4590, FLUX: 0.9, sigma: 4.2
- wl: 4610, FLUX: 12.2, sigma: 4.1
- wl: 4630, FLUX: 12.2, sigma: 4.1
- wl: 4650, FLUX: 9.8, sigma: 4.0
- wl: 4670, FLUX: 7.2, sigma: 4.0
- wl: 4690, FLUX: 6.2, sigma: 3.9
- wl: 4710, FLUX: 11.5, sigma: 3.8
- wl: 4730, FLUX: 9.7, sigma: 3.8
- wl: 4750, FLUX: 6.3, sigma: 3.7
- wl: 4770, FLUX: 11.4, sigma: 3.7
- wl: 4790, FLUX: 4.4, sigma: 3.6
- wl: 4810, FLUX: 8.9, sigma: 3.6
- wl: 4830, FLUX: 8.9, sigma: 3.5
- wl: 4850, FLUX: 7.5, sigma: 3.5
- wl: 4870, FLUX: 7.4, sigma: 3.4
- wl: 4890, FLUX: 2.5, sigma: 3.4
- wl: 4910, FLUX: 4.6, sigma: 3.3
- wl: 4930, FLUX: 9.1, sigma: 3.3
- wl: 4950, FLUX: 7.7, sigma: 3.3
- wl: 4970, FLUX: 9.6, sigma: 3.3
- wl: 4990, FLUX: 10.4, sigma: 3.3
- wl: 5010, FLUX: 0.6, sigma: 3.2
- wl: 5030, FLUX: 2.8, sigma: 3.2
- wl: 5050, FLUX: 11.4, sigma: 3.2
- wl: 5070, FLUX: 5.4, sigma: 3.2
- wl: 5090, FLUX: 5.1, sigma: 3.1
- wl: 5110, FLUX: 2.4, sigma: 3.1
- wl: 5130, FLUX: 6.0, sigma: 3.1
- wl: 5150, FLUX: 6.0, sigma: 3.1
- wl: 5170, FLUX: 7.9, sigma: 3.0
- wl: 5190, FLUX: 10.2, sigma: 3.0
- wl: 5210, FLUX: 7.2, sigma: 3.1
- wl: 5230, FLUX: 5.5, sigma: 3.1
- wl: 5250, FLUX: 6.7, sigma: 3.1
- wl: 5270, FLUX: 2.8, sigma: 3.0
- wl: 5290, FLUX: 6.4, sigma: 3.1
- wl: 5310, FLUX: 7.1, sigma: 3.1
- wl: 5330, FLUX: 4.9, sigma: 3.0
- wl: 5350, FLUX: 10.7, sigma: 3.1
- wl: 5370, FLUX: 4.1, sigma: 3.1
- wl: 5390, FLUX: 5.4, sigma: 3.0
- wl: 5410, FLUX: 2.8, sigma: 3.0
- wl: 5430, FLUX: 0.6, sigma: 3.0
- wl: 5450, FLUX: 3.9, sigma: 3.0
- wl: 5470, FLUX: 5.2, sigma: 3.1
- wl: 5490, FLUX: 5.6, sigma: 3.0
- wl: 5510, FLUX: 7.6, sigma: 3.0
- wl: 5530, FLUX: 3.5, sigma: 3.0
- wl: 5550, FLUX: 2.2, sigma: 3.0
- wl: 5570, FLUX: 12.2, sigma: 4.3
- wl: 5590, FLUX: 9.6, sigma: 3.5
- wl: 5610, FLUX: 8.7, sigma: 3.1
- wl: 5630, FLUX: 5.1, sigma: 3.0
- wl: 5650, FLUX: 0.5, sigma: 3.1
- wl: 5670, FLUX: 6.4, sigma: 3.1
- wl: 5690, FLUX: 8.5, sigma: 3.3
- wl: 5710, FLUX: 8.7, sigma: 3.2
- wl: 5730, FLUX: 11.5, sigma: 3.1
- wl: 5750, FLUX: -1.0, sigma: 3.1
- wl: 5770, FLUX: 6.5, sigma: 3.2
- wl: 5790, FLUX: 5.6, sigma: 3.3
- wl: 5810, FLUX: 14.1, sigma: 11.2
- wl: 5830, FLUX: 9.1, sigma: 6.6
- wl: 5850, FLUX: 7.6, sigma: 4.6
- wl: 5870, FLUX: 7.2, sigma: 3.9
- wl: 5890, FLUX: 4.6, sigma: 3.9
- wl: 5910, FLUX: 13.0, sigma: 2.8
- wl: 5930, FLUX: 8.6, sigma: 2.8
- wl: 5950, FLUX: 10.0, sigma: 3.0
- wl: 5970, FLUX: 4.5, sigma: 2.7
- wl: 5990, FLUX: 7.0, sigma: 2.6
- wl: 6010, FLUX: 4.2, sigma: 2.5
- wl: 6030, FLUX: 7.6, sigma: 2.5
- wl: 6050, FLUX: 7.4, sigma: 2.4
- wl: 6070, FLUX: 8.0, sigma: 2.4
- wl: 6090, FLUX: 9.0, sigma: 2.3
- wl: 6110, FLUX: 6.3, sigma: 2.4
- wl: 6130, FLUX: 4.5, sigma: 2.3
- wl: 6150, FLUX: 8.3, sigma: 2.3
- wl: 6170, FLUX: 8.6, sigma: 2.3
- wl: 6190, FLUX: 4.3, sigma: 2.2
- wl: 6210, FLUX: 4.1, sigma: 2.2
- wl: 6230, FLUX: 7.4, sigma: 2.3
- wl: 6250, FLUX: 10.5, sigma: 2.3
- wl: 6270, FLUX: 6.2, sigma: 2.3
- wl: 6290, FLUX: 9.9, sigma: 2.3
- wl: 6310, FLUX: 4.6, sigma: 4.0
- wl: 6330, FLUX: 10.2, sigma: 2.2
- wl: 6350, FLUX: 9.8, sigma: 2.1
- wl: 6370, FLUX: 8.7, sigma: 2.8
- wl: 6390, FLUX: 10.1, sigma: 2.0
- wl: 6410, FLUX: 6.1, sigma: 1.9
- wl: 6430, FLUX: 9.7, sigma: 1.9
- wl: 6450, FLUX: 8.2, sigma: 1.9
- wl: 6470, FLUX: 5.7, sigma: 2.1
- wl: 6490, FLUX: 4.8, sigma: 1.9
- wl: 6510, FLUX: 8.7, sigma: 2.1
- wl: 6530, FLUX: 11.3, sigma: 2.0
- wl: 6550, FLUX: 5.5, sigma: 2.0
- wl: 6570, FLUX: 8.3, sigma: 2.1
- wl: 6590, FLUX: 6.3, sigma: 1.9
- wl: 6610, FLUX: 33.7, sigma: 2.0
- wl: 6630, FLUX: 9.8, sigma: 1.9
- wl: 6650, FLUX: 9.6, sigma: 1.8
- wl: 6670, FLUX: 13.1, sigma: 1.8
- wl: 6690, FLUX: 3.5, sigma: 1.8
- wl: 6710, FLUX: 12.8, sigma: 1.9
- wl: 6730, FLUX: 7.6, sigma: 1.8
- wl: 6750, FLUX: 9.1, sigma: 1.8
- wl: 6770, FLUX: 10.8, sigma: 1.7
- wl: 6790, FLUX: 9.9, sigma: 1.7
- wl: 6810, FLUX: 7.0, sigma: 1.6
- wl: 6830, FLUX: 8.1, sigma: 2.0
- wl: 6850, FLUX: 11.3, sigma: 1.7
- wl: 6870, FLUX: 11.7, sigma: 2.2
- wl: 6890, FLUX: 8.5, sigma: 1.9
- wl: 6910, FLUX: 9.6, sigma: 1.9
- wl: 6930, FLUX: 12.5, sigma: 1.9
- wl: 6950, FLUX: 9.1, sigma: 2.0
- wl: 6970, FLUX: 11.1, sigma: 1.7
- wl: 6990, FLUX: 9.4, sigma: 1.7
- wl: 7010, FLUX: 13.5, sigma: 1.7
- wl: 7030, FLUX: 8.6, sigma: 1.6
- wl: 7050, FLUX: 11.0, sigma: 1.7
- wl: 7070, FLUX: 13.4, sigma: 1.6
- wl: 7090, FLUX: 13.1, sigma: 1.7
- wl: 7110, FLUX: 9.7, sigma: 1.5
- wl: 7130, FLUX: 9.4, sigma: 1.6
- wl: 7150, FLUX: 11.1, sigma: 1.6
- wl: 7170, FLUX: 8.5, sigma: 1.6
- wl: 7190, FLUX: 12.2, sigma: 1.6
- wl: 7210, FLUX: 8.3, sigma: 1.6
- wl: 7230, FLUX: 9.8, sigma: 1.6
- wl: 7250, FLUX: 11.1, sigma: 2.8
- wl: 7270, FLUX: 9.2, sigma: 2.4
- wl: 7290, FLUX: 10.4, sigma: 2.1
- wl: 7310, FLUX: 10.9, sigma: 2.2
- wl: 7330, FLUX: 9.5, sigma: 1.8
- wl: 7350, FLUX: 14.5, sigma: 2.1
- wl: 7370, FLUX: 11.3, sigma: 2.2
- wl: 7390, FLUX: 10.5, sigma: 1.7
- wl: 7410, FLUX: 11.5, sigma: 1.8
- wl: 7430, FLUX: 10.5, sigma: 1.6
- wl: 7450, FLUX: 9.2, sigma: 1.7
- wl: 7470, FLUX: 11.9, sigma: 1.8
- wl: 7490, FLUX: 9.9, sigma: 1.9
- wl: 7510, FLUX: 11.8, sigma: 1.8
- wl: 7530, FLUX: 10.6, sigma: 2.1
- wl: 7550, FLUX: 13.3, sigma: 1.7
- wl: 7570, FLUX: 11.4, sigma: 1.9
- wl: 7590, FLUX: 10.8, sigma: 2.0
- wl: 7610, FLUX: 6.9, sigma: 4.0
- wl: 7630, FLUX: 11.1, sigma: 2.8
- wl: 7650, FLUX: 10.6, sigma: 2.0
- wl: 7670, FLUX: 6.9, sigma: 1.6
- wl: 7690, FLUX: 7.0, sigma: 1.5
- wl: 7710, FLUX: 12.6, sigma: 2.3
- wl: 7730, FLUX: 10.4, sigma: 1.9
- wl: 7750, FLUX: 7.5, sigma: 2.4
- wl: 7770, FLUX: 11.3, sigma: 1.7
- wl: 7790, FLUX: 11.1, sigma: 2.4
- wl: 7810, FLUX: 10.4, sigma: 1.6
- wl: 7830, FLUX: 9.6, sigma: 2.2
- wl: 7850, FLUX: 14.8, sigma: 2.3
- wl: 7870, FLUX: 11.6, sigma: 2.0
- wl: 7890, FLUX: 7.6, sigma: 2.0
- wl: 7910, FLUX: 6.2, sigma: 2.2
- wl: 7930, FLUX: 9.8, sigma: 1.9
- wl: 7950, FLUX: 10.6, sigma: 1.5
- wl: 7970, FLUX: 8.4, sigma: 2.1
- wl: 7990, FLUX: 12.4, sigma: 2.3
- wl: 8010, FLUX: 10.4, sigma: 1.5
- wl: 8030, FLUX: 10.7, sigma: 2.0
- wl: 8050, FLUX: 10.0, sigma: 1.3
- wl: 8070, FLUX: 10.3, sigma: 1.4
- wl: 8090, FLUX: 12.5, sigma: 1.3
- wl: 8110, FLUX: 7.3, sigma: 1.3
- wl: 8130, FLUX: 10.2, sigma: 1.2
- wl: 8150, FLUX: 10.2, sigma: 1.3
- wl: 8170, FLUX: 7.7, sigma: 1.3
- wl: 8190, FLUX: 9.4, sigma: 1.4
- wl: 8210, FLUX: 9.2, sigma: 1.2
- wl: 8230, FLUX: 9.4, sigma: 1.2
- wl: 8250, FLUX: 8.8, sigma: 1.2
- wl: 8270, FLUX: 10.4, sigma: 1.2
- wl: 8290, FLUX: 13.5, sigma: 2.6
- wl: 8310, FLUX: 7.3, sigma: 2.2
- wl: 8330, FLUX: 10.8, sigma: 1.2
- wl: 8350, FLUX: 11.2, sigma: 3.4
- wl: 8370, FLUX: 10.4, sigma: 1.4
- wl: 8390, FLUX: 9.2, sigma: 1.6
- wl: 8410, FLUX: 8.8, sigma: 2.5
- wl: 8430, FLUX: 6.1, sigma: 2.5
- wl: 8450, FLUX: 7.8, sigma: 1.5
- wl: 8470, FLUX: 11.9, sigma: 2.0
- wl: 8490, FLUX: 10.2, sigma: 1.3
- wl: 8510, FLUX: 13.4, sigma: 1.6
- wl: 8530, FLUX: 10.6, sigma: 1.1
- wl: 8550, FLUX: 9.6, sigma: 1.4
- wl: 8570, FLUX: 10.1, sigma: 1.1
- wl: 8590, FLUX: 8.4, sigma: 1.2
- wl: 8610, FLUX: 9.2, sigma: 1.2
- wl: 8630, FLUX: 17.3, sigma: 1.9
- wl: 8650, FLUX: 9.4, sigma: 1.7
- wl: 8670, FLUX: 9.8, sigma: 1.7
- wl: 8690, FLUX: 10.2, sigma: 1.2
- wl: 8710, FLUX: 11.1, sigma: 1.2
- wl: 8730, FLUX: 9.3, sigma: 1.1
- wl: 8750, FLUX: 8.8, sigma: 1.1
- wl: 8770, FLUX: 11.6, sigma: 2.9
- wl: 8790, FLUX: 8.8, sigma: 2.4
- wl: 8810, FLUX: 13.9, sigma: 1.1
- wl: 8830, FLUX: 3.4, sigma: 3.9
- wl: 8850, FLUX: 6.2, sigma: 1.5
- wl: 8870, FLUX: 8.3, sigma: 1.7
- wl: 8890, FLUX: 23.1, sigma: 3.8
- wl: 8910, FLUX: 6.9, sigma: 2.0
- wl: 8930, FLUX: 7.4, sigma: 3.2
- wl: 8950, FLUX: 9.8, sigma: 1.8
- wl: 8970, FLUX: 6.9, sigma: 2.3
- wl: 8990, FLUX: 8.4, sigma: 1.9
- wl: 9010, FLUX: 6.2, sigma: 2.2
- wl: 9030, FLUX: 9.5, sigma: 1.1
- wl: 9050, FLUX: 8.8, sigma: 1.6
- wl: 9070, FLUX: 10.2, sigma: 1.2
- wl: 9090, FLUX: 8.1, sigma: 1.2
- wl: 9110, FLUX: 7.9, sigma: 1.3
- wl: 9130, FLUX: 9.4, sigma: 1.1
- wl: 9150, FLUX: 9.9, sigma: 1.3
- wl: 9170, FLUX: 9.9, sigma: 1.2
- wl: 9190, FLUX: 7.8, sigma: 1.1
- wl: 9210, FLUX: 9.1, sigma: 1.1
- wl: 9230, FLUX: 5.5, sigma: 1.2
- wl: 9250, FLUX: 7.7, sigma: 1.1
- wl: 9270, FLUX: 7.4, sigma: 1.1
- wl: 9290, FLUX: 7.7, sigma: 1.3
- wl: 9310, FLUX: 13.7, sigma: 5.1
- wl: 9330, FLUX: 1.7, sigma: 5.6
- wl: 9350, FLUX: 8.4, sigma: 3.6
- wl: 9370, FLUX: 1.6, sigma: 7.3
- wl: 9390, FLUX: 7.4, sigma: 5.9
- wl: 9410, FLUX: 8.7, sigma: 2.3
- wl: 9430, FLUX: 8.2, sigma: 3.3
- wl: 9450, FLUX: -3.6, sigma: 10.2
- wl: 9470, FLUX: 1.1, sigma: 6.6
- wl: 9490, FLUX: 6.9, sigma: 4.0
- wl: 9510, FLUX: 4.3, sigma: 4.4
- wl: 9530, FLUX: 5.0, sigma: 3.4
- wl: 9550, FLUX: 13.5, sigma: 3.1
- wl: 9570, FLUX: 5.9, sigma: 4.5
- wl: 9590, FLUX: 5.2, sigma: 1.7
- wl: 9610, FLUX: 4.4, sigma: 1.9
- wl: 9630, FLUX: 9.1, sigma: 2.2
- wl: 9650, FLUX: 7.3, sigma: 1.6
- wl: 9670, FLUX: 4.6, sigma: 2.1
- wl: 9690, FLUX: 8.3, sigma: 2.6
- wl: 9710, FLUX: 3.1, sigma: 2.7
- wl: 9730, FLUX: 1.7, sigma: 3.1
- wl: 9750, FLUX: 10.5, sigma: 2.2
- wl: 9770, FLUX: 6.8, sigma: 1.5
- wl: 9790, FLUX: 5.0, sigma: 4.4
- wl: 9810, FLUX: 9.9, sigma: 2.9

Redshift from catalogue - 0.77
